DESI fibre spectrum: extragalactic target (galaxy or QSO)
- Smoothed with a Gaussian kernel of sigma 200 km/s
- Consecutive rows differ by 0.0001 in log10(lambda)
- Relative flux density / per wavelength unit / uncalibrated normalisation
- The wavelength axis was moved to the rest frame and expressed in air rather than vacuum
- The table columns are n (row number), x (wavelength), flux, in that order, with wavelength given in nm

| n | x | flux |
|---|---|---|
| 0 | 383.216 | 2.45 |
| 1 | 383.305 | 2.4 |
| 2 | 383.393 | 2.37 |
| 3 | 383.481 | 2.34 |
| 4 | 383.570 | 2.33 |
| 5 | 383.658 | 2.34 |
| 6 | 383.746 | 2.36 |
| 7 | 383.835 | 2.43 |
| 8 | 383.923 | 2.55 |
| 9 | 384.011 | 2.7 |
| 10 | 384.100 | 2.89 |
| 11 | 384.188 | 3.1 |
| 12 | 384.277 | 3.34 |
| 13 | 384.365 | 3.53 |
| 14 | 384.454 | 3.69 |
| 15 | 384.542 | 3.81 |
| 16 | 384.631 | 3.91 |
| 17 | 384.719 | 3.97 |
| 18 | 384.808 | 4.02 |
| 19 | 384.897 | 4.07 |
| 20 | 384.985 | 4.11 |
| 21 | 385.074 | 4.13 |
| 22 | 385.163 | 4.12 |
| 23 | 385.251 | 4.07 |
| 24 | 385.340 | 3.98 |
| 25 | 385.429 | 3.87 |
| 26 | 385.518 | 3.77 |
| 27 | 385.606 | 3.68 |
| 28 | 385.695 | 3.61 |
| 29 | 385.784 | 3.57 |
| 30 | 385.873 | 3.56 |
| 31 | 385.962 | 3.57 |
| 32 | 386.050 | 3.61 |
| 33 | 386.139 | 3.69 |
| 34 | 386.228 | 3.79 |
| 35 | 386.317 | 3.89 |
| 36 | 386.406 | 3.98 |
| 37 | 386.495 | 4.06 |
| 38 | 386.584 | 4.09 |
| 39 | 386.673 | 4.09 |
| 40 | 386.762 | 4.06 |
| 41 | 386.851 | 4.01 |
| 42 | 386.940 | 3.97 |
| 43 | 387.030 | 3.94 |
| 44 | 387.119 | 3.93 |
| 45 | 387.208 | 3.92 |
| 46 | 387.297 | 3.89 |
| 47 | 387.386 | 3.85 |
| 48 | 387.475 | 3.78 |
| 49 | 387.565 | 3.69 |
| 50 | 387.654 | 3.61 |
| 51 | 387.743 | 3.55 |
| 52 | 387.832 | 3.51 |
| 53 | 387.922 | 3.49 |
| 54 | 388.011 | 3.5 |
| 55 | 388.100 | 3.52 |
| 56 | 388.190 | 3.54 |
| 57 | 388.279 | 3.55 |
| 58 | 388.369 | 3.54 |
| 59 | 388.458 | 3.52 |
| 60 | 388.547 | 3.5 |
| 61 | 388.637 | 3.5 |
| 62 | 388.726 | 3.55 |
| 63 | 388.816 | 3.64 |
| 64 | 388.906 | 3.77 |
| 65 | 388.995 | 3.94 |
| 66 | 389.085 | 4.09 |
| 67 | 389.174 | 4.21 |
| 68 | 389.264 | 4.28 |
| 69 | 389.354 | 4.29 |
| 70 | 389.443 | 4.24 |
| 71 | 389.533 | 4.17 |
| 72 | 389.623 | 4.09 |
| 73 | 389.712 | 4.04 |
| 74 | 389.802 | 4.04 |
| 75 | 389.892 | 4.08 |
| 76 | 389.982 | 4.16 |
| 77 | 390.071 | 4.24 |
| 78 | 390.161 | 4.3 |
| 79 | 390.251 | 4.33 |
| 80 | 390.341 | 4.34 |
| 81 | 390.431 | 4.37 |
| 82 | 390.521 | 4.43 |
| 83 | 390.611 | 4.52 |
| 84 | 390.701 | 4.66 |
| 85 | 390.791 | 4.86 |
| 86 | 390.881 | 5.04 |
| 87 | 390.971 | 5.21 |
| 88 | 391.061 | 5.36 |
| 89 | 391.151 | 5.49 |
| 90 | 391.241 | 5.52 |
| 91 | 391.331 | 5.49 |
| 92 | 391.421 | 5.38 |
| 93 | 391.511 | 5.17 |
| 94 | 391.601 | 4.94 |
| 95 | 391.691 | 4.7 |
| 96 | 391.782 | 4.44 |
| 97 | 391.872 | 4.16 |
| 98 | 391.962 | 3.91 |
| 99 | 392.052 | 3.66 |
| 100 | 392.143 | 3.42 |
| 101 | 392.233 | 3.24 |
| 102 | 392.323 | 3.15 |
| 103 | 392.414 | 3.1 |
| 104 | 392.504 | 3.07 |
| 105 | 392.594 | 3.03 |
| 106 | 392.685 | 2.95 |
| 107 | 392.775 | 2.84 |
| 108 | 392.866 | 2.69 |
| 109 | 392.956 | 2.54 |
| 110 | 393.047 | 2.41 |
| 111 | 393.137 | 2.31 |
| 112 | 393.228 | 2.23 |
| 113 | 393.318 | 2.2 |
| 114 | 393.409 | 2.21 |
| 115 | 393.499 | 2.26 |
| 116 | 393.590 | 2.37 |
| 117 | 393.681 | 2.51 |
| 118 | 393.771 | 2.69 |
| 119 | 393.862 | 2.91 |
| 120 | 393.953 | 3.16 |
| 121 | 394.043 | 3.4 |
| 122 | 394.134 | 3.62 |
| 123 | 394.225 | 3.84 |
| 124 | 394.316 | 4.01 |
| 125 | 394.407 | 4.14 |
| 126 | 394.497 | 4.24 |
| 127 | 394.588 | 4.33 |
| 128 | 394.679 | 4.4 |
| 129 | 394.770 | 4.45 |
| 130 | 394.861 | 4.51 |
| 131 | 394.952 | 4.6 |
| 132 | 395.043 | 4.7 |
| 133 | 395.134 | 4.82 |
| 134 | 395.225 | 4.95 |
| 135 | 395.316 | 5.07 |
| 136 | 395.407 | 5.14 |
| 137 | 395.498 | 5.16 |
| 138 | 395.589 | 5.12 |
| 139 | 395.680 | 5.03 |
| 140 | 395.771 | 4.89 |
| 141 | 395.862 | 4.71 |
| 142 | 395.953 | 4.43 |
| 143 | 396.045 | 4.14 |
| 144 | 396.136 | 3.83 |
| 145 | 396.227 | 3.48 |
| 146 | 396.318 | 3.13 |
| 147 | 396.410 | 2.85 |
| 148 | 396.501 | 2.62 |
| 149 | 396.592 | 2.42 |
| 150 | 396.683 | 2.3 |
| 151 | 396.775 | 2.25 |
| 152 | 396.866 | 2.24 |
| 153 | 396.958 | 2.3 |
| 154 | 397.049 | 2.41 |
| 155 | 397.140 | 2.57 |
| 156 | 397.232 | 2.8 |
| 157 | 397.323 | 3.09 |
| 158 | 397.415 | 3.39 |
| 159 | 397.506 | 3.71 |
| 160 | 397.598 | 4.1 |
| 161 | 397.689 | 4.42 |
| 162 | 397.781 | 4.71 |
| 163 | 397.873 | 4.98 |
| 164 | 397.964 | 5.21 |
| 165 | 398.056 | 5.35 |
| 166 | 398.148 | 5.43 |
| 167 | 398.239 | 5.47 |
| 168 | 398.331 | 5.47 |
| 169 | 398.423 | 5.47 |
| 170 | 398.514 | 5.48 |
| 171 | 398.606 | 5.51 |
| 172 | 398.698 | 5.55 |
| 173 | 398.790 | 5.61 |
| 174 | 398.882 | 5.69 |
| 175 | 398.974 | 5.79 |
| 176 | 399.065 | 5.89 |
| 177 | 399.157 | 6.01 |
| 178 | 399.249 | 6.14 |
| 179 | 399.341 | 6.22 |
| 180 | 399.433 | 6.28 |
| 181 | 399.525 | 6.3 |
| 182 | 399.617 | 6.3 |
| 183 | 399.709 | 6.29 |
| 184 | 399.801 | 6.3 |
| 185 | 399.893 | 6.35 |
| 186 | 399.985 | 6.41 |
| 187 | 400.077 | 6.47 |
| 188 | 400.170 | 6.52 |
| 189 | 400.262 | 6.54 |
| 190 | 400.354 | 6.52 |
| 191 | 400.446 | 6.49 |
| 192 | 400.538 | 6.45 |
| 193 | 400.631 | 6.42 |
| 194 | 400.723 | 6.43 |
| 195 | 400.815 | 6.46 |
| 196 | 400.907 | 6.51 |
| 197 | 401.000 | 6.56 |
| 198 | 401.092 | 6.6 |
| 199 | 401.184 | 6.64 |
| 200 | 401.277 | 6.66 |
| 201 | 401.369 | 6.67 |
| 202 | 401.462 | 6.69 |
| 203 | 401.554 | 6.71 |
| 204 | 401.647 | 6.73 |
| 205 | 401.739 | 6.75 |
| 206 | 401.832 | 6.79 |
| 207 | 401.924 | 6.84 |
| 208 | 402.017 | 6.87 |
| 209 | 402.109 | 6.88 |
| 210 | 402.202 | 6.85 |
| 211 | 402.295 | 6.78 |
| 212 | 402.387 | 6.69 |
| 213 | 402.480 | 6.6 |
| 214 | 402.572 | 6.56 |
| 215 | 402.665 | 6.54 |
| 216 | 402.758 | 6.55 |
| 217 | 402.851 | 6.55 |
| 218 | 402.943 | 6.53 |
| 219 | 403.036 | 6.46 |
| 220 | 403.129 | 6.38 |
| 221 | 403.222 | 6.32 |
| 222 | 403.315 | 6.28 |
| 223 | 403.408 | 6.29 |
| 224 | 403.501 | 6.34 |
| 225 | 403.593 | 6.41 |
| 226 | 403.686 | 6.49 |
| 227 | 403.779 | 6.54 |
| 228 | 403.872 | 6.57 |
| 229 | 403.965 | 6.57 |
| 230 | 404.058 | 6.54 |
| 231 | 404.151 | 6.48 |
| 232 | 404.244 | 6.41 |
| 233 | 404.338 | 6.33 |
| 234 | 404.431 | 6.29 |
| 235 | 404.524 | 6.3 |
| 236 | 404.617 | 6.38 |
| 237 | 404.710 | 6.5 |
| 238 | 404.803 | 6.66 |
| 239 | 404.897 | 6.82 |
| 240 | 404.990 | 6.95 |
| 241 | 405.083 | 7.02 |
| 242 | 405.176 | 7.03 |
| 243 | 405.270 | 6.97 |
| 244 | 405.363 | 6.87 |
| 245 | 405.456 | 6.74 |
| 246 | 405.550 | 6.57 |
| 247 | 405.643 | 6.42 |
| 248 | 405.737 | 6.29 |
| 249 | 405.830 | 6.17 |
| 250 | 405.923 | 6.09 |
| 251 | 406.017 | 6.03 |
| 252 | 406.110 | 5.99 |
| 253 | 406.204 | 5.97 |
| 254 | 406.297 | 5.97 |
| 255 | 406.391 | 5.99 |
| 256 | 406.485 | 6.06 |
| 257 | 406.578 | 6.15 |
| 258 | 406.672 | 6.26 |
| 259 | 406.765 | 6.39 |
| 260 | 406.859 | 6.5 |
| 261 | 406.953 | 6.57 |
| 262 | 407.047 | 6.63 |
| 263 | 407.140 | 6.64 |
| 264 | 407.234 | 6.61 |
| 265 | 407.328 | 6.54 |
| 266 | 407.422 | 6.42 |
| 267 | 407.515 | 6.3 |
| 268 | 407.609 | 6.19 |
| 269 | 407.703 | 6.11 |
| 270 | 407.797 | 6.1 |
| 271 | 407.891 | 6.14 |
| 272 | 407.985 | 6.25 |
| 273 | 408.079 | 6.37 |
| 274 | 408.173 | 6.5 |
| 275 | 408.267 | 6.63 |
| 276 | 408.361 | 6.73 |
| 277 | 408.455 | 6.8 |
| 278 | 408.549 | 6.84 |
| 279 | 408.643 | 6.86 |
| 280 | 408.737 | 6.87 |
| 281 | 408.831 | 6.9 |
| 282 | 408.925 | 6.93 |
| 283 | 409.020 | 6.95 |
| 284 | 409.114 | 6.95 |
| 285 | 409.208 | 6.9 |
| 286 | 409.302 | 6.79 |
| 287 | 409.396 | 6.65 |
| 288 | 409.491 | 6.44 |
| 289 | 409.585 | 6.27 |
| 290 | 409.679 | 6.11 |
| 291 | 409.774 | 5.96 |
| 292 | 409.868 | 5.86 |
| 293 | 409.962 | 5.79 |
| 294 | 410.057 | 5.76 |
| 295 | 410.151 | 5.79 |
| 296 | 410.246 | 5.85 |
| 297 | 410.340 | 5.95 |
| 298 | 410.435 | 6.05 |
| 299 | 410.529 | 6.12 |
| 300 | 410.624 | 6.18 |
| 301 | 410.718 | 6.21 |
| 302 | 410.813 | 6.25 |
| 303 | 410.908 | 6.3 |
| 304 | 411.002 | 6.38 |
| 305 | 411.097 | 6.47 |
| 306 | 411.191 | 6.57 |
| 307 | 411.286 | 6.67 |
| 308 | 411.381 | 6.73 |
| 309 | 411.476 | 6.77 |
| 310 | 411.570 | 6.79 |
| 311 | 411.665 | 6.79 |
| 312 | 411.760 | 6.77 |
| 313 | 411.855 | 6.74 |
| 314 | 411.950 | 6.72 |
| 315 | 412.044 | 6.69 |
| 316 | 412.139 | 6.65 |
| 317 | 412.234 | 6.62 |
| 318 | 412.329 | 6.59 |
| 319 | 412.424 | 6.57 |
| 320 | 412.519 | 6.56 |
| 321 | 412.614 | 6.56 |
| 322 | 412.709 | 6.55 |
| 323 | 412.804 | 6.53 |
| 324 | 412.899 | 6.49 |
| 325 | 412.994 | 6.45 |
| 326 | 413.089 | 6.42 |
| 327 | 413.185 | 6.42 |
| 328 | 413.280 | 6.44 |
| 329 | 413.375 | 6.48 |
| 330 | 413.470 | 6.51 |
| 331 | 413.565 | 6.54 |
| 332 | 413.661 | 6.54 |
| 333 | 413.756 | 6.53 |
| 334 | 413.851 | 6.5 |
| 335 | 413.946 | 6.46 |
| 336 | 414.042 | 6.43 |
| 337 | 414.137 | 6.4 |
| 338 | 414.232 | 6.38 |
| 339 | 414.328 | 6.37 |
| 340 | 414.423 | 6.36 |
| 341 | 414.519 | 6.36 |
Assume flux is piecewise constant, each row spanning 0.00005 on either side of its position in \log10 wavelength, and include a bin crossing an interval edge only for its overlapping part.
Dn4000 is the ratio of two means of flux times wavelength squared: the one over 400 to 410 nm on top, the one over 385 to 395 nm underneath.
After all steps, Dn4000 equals 1.83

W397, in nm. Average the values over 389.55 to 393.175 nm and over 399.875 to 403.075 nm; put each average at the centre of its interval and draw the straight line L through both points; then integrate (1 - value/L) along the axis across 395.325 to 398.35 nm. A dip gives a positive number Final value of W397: 0.85 nm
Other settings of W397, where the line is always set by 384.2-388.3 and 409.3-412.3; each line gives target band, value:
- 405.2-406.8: -0.12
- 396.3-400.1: 0.28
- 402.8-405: -0.32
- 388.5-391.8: -0.18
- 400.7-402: -0.31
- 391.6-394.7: 0.86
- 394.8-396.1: -0.01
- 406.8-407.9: -0.07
